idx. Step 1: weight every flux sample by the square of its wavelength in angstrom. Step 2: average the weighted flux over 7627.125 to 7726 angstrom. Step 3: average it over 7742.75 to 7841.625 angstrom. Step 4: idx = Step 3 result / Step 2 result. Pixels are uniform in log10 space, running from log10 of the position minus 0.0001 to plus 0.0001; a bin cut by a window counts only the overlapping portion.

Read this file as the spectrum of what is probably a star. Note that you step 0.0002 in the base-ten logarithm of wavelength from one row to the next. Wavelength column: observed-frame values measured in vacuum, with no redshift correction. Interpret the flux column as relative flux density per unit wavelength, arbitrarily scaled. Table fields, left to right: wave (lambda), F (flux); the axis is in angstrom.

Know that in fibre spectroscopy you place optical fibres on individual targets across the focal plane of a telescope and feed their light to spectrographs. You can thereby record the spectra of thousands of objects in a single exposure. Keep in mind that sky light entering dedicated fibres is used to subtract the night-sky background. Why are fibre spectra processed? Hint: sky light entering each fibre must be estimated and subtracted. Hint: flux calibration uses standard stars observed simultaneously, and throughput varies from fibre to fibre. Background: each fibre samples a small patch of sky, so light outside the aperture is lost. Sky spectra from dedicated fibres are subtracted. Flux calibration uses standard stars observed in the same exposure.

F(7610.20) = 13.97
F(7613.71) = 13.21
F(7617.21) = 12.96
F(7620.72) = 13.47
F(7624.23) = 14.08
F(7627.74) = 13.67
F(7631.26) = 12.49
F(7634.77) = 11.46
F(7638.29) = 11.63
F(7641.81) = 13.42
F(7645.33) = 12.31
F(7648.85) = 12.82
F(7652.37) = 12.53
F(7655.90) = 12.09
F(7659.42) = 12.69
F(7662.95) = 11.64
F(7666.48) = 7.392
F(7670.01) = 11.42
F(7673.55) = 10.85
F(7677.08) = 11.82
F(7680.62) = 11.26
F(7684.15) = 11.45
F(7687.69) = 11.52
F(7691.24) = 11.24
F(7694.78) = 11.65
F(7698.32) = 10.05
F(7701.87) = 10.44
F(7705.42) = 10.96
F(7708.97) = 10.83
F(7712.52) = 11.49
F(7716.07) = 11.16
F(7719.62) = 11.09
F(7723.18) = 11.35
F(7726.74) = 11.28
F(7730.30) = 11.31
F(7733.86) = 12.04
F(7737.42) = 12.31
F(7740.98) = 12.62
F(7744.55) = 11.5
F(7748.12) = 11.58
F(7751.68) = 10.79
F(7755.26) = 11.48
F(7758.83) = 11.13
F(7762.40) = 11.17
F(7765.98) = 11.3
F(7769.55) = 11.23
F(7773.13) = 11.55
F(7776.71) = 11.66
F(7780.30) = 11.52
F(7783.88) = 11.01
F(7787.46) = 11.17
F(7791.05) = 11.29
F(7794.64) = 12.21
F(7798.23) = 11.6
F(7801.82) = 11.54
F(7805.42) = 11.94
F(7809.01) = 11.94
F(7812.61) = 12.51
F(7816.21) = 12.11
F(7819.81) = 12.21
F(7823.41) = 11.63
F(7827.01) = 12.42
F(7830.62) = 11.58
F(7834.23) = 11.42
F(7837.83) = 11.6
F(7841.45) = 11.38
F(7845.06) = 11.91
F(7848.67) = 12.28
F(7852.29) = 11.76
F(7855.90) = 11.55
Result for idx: 1.04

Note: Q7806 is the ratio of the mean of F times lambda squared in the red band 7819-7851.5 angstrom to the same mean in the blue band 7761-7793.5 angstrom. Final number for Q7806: 1.1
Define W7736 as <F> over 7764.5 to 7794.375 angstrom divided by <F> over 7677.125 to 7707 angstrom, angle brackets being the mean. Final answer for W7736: 1.0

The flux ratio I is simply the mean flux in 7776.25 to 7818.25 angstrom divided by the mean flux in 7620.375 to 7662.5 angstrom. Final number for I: 0.92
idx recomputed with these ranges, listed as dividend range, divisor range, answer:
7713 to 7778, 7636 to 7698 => 1.01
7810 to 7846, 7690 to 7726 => 1.11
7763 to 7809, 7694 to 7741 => 1.04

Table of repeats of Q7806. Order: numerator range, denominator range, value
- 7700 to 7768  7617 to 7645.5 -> 0.91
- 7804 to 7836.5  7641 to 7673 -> 1.07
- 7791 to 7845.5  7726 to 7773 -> 1.05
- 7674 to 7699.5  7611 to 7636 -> 0.88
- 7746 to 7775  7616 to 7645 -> 0.91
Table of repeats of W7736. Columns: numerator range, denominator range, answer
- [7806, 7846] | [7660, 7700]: 1.08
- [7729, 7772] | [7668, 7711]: 1.04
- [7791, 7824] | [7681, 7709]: 1.08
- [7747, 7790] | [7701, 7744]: 0.99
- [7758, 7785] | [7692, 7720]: 1.03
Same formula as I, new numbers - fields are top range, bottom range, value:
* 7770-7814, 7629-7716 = 1.01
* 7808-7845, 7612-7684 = 0.98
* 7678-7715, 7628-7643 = 0.90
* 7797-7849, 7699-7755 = 1.04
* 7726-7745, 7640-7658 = 0.94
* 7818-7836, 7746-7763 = 1.05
